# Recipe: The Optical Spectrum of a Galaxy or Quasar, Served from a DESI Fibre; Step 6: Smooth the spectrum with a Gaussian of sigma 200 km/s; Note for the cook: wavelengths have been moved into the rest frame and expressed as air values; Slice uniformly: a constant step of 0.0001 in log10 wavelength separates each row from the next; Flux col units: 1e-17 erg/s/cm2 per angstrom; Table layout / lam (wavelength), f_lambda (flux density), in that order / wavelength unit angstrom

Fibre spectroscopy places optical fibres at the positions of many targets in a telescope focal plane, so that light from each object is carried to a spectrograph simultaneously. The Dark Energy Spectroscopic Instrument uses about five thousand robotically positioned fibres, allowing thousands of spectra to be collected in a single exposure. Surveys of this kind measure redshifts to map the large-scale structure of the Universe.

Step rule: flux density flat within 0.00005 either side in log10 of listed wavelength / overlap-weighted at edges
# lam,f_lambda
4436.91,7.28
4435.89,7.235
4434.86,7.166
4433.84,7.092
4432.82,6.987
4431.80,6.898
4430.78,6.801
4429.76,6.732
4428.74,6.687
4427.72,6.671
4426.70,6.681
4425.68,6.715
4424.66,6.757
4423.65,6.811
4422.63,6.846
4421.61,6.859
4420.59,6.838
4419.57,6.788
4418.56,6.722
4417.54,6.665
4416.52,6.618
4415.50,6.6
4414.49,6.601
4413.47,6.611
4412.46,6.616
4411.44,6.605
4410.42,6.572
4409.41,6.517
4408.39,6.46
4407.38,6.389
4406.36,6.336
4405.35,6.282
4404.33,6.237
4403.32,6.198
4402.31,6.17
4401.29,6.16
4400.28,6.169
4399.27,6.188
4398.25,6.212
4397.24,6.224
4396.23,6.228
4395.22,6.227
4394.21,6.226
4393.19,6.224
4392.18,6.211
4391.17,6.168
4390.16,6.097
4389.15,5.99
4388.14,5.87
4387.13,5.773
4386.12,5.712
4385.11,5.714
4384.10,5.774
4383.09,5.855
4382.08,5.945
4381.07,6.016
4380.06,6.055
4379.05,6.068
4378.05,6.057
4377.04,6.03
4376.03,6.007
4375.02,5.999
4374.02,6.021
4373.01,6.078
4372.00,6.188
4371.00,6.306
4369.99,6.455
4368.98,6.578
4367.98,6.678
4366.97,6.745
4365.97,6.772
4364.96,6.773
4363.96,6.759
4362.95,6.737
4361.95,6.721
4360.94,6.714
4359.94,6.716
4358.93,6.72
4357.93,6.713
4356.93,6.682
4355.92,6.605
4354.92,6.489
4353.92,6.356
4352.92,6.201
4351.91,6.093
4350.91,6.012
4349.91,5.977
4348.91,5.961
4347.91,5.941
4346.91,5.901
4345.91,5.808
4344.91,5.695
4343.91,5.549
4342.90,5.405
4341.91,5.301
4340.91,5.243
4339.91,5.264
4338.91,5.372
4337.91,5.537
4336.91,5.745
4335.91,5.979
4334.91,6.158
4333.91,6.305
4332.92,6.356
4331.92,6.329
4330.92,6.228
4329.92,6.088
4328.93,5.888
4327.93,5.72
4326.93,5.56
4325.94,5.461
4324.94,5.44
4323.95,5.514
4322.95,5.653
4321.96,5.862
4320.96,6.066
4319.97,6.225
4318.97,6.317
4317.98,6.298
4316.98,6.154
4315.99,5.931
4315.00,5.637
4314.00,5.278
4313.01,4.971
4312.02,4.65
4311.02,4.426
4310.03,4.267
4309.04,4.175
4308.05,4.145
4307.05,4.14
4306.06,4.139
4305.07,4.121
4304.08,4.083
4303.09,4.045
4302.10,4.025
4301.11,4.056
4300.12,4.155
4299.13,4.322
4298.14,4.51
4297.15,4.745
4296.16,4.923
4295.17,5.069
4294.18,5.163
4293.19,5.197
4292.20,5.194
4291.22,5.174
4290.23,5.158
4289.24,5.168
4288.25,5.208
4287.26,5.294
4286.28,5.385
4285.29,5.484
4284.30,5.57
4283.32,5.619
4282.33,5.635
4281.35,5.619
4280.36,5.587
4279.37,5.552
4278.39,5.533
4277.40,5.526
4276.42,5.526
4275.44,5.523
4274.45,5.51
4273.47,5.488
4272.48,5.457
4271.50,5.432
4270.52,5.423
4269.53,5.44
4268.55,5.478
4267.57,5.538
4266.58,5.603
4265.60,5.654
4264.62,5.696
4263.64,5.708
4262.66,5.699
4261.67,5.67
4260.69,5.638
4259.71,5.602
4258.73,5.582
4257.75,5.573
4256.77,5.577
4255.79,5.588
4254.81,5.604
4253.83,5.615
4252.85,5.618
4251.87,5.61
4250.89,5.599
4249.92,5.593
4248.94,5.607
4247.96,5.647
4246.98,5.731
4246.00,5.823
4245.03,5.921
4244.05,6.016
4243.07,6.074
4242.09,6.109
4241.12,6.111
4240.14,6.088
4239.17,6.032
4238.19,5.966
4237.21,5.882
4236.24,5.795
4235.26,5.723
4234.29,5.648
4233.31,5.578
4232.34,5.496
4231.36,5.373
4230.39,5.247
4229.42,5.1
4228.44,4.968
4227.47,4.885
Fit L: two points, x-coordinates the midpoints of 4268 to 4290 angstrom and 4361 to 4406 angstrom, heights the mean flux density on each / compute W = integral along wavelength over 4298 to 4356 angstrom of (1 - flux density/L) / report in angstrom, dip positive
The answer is 3.76 angstrom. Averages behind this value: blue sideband 5.47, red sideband 6.21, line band 5.44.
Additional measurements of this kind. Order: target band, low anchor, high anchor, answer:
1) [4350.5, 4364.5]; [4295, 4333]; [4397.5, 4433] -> -1.9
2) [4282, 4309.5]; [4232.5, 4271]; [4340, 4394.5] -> 5.1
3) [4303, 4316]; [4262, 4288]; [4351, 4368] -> 3.1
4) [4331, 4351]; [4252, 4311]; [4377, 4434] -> -0.2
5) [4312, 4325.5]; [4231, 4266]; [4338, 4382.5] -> 0.6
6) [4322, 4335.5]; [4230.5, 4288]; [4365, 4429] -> 0.2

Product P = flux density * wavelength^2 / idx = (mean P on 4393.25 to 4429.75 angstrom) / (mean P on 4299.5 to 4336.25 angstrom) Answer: 1.3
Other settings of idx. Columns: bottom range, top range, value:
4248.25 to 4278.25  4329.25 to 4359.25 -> 1.12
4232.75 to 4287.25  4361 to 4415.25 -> 1.17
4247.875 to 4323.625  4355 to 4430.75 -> 1.27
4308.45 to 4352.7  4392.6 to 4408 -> 1.13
